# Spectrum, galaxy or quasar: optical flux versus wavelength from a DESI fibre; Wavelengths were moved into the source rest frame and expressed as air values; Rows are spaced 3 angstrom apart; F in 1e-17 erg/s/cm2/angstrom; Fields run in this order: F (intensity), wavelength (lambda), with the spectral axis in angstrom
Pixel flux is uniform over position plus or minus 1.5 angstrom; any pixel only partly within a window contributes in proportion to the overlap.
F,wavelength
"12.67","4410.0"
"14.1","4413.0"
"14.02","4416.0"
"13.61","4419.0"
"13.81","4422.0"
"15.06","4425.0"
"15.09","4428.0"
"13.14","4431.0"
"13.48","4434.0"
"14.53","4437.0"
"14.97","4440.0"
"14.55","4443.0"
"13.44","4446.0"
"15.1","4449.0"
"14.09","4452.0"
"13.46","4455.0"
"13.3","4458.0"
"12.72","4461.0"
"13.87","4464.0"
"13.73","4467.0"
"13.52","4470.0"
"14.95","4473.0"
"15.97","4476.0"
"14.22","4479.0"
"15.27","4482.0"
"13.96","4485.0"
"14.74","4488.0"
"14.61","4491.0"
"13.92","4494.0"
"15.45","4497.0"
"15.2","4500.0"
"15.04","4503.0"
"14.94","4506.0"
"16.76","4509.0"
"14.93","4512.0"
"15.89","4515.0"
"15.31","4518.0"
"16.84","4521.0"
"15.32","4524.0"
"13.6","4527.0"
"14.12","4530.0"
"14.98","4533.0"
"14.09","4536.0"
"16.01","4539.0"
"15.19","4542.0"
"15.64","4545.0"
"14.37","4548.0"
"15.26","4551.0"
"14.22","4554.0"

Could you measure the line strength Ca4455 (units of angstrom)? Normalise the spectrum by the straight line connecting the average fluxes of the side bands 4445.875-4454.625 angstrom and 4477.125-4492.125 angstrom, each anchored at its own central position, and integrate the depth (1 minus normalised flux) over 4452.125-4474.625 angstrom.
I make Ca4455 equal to 1.07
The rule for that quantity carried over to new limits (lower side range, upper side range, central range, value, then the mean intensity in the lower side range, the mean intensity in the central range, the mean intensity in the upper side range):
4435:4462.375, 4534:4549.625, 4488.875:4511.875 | -0.8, 14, 15.1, 15.1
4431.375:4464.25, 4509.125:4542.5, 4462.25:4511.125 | -0.6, 13.9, 14.8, 15.2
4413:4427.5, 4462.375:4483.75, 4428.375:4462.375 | 0.9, 14.2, 13.9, 14.5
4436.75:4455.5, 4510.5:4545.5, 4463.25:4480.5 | 0.2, 14.3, 14.4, 15.1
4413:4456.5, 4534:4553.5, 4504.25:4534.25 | -0.9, 14.2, 15.3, 15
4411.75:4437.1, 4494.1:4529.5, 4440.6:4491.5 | 1.5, 14.1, 14.2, 15.3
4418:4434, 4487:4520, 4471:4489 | 0.1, 14.1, 14.8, 15.2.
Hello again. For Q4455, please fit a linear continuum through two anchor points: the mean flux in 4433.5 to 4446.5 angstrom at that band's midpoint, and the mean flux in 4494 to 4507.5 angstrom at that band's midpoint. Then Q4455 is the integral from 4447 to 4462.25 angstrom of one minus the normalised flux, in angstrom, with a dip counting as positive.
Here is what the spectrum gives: 0.8 angstrom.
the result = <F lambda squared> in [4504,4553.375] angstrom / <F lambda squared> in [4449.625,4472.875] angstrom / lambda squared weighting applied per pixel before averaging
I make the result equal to 1.1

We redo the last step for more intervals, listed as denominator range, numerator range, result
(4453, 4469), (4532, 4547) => 1.17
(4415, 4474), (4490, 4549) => 1.12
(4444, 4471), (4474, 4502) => 1.10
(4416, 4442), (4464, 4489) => 1.04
